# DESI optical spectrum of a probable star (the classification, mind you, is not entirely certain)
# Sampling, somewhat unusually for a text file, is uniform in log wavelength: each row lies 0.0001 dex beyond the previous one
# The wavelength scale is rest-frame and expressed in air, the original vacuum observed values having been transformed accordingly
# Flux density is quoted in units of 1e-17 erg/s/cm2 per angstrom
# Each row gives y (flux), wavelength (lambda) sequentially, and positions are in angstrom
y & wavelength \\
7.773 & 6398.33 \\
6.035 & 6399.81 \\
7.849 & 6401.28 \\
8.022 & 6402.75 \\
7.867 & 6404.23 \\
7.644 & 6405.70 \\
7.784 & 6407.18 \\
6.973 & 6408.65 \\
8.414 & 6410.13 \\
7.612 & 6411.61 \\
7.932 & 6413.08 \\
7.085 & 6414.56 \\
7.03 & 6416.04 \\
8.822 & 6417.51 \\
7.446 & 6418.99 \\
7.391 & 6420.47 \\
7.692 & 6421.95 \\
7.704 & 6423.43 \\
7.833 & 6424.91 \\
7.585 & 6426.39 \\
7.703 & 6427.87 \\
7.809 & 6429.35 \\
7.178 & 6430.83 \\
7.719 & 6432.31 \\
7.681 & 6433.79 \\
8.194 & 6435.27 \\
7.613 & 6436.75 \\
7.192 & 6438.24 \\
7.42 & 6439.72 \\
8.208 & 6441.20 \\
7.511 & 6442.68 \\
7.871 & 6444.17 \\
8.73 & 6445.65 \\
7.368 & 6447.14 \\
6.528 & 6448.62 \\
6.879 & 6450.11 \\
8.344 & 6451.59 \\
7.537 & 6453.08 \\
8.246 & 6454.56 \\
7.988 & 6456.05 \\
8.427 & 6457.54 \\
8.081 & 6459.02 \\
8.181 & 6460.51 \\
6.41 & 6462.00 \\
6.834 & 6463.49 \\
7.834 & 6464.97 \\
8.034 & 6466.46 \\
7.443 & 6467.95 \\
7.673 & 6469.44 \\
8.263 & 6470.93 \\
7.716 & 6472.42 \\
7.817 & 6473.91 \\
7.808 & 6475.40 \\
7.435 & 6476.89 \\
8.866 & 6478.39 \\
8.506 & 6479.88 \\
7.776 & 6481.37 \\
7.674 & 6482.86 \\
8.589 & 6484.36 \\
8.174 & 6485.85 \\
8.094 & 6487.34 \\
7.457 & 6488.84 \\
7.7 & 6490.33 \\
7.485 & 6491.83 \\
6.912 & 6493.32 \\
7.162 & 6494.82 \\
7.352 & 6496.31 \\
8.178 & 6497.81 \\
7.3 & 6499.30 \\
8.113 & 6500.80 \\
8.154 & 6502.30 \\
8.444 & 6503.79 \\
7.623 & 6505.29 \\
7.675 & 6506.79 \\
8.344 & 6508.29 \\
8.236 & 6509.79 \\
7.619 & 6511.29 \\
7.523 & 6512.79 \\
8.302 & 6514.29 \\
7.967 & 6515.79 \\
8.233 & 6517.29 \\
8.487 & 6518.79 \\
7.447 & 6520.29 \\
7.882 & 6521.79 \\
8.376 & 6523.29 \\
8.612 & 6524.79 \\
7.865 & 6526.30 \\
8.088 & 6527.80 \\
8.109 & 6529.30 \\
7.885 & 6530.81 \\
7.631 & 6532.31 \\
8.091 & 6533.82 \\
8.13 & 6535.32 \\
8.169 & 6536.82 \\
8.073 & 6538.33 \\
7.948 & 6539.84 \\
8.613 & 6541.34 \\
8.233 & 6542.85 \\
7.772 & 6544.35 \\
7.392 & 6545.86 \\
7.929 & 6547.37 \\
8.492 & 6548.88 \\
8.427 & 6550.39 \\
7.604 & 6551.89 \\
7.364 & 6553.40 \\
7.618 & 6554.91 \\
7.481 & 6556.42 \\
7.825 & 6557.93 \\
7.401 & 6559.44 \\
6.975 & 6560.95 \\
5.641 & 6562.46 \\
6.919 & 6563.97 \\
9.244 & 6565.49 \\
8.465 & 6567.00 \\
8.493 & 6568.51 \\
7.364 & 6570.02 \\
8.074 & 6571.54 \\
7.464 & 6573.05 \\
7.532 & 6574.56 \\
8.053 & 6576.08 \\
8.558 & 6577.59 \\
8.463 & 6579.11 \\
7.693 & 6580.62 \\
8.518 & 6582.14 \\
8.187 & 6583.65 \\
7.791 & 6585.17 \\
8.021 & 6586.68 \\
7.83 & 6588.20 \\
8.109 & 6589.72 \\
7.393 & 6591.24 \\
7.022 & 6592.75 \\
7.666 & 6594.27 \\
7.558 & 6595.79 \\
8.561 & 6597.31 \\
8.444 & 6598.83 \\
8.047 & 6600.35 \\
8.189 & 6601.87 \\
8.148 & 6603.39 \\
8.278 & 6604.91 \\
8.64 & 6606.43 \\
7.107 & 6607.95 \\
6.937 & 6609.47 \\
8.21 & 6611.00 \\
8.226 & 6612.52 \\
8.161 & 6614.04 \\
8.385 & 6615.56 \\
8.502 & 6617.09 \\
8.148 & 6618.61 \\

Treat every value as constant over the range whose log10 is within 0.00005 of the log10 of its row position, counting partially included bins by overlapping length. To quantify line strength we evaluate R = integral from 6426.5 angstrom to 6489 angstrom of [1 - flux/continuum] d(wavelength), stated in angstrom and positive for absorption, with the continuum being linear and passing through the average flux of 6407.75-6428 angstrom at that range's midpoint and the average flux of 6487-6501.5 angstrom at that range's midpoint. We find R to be -1.5 angstrom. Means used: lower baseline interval 7.66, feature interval 7.78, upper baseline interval 7.56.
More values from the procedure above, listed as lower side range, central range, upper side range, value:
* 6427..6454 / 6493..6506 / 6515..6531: 0.40 angstrom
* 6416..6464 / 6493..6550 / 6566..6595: -0.96 angstrom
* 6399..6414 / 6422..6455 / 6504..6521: 0.19 angstrom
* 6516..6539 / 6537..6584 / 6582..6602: 0.77 angstrom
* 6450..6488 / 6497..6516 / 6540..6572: -0.28 angstrom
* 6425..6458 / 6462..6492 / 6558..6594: -0.38 angstrom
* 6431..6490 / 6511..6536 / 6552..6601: -0.72 angstrom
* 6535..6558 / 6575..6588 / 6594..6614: -0.24 angstrom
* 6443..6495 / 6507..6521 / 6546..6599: -0.38 angstrom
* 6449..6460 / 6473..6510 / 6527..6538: 0.38 angstrom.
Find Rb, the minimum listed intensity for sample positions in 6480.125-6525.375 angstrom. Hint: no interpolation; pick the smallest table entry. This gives 6.912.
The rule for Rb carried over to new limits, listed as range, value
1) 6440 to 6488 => 6.41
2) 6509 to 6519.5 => 7.523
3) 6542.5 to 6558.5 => 7.364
